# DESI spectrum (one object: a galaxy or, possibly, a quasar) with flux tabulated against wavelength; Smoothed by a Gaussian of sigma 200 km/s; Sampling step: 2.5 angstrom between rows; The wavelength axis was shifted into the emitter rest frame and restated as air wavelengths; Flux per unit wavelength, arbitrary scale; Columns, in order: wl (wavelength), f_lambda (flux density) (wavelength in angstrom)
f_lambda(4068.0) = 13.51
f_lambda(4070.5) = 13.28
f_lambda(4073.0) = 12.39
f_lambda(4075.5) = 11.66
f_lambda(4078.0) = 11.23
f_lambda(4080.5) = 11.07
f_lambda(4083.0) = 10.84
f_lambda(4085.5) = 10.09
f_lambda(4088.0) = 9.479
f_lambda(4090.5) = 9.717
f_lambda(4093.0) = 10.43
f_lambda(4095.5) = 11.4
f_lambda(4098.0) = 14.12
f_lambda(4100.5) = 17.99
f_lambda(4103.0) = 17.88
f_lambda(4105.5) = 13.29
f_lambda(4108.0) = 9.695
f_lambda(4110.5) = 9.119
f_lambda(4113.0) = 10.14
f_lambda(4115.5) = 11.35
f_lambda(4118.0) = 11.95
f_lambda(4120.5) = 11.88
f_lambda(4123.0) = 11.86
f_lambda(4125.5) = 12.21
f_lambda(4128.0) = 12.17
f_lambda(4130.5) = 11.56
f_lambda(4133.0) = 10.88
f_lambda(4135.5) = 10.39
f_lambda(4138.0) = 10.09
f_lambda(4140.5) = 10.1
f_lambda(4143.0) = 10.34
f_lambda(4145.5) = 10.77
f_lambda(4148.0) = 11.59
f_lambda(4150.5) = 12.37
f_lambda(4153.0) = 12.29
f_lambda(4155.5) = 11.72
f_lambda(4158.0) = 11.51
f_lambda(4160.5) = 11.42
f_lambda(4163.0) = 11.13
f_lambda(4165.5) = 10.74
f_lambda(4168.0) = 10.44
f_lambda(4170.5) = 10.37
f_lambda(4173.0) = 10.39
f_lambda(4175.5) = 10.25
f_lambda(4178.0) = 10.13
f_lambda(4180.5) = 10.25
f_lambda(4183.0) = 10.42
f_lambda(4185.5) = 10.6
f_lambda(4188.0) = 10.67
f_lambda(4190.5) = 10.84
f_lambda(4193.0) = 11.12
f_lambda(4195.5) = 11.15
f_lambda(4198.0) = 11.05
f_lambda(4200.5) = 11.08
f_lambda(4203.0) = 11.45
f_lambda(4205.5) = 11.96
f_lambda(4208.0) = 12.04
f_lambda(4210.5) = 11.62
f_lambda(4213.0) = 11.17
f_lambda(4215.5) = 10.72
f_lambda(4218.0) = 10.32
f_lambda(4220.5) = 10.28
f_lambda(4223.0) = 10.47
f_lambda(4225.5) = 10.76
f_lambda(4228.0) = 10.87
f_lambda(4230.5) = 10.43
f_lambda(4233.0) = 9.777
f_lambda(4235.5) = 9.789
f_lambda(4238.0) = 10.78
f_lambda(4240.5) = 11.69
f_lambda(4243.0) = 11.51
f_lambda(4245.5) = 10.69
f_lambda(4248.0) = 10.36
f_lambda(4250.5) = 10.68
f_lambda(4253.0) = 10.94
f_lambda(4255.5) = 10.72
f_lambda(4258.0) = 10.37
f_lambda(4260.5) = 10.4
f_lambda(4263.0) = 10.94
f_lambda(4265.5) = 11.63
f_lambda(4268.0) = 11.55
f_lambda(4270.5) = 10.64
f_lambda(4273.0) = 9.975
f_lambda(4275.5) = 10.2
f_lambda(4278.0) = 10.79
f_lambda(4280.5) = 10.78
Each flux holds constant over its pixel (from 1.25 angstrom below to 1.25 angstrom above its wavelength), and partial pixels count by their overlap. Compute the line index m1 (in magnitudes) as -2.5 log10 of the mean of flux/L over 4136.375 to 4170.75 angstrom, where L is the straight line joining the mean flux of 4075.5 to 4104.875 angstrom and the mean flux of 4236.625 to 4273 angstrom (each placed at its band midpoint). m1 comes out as 0.06 mag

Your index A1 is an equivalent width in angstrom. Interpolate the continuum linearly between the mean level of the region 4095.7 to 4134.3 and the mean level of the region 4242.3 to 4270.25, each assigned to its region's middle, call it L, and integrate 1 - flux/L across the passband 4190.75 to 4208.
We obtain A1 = 0.2 angstrom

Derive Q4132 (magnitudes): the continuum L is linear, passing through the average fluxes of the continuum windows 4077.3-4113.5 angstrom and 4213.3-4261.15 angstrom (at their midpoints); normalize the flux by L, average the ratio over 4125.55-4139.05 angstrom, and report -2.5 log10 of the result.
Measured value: 0.035 mag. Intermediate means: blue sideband 11.8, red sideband 10.6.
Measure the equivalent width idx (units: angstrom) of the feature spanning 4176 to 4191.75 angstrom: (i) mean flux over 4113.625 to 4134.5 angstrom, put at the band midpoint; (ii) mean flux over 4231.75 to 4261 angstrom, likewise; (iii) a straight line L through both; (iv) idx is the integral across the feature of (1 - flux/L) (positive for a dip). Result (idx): 1.0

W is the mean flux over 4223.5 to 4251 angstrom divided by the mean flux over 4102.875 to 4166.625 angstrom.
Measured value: 0.9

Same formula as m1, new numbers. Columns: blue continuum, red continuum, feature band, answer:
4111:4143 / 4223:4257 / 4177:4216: -0.02 mag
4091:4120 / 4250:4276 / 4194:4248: 0.03 mag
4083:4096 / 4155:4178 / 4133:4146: 0.02 mag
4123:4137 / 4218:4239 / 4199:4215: -0.09 mag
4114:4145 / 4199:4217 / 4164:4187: 0.09 mag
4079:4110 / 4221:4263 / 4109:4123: 0.09 mag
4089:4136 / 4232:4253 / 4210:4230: 0.02 mag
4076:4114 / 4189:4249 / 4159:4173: 0.05 mag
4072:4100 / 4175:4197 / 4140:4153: -0.03 mag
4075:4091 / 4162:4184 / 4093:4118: -0.19 mag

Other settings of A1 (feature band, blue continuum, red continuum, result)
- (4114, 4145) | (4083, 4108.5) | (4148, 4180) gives 1.4 angstrom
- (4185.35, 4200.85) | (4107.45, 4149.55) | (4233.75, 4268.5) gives -0.1 angstrom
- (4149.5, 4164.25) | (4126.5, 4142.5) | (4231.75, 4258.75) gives -1.2 angstrom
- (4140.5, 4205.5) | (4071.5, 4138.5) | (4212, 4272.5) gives 1.4 angstrom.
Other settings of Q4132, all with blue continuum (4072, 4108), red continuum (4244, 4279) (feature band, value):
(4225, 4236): 0.066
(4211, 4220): 0.033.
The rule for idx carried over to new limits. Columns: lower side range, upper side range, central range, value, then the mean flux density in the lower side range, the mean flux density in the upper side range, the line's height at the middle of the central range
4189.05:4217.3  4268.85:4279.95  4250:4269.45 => -0.51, 11.3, 10.5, 10.6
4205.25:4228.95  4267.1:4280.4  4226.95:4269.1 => 0.05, 11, 10.6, 10.8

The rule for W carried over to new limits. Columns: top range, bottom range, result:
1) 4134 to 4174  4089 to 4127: 0.90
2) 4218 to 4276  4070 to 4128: 0.90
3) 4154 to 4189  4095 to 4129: 0.86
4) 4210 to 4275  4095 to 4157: 0.90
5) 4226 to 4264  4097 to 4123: 0.84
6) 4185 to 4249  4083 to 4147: 0.94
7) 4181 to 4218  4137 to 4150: 1.04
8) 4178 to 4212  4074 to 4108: 0.91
